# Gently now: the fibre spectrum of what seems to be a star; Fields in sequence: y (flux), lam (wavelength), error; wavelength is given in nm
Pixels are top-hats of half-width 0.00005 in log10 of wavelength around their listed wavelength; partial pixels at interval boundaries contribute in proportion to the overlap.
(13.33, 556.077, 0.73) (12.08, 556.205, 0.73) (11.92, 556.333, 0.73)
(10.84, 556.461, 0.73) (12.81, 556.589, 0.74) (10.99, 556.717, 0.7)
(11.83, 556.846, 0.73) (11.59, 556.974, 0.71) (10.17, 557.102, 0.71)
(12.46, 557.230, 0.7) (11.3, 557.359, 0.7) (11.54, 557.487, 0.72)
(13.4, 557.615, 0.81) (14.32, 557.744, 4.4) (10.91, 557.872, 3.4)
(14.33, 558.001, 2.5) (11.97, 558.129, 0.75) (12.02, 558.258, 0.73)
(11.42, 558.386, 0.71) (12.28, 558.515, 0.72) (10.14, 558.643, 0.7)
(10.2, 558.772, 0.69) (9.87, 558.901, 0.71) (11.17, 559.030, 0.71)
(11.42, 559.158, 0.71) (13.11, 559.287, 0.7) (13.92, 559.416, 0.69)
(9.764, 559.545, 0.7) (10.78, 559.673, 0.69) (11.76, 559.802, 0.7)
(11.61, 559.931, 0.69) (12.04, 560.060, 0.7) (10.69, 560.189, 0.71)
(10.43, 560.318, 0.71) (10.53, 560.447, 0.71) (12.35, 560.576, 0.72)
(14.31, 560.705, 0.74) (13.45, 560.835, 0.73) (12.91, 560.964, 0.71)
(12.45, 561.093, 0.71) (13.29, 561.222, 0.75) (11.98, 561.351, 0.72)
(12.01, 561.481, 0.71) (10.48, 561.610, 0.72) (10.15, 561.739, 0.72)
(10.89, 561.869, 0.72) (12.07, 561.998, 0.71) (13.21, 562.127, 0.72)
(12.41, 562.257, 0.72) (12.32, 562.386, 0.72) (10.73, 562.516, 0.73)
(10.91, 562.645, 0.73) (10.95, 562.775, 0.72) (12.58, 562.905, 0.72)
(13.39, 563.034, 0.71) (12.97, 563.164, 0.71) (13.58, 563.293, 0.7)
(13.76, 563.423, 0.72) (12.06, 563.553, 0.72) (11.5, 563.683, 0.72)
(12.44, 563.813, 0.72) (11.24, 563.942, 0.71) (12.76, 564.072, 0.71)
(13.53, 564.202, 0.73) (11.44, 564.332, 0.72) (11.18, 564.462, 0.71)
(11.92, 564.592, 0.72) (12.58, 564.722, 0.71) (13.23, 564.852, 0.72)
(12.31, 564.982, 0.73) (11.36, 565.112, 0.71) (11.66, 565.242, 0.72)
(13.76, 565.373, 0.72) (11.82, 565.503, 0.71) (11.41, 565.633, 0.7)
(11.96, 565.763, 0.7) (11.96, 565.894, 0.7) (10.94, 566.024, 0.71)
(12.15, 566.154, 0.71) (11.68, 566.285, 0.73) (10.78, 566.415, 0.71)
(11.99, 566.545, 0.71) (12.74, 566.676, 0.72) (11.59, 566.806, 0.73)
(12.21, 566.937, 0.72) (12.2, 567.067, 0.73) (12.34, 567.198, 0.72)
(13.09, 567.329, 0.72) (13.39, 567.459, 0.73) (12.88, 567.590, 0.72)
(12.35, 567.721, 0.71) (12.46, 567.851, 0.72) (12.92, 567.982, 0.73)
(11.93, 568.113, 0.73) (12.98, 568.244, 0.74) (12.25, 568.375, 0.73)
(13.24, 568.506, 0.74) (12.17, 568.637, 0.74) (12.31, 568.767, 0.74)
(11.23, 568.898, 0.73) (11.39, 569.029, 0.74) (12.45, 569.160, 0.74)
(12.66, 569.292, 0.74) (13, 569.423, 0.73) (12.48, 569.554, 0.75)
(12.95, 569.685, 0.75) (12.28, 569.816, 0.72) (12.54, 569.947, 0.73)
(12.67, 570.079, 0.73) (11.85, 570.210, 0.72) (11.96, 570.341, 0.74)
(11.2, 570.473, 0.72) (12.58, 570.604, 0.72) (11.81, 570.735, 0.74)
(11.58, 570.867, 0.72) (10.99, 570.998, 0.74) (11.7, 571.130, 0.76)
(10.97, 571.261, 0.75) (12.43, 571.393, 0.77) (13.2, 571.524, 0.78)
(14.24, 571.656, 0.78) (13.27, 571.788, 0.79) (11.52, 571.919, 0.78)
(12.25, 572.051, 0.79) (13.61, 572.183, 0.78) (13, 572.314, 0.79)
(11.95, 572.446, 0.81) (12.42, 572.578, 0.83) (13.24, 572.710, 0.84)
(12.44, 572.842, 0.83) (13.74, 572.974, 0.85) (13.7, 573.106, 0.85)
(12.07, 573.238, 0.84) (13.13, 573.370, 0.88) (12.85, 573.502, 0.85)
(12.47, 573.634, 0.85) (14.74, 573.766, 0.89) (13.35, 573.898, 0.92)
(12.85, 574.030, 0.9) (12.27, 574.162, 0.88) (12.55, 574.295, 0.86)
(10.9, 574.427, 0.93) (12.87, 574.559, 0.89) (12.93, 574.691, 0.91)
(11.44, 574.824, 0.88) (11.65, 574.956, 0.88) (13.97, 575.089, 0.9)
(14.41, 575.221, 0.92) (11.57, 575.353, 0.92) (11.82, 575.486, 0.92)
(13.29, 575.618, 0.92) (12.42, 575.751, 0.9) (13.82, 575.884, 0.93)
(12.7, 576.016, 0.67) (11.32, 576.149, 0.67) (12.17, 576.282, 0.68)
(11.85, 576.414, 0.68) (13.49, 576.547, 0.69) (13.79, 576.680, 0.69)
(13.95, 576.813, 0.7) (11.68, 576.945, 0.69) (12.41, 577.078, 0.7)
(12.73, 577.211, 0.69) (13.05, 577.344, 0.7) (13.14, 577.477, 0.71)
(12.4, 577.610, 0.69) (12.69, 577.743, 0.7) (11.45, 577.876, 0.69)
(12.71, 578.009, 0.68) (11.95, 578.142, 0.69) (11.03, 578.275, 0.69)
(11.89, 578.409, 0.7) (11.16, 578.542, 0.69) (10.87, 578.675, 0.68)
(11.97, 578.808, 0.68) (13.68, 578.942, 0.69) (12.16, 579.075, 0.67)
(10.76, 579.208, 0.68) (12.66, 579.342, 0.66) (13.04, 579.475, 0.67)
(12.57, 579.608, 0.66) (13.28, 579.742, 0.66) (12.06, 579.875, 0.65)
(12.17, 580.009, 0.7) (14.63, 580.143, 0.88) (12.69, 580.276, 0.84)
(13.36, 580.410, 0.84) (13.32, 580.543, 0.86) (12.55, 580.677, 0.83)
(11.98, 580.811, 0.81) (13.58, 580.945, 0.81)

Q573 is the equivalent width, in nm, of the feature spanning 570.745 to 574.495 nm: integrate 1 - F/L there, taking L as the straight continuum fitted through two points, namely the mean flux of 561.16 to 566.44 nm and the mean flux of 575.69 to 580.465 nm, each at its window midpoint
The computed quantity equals -0.09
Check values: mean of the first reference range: 12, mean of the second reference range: 12.5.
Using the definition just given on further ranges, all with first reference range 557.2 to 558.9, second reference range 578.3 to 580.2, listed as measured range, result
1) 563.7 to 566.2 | 0.00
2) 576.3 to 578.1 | -0.06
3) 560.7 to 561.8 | -0.02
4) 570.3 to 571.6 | 0.03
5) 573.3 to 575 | -0.06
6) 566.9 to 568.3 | -0.06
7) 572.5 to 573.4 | -0.06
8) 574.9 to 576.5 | -0.05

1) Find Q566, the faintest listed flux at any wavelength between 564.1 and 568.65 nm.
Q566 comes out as 10.78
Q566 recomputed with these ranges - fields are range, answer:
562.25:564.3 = 10.73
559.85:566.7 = 10.15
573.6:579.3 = 10.76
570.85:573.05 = 10.97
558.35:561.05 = 9.764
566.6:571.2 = 10.99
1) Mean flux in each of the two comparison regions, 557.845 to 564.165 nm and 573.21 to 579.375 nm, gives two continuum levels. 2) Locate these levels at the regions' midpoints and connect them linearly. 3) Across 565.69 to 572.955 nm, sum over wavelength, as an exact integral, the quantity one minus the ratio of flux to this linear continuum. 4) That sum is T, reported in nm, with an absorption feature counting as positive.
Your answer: -0.04 nm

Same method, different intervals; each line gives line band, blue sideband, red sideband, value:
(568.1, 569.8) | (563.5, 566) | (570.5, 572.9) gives -0.02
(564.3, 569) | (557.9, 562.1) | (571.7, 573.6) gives 0.05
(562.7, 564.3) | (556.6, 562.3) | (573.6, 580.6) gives -0.07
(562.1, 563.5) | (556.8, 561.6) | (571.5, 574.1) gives -0.03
